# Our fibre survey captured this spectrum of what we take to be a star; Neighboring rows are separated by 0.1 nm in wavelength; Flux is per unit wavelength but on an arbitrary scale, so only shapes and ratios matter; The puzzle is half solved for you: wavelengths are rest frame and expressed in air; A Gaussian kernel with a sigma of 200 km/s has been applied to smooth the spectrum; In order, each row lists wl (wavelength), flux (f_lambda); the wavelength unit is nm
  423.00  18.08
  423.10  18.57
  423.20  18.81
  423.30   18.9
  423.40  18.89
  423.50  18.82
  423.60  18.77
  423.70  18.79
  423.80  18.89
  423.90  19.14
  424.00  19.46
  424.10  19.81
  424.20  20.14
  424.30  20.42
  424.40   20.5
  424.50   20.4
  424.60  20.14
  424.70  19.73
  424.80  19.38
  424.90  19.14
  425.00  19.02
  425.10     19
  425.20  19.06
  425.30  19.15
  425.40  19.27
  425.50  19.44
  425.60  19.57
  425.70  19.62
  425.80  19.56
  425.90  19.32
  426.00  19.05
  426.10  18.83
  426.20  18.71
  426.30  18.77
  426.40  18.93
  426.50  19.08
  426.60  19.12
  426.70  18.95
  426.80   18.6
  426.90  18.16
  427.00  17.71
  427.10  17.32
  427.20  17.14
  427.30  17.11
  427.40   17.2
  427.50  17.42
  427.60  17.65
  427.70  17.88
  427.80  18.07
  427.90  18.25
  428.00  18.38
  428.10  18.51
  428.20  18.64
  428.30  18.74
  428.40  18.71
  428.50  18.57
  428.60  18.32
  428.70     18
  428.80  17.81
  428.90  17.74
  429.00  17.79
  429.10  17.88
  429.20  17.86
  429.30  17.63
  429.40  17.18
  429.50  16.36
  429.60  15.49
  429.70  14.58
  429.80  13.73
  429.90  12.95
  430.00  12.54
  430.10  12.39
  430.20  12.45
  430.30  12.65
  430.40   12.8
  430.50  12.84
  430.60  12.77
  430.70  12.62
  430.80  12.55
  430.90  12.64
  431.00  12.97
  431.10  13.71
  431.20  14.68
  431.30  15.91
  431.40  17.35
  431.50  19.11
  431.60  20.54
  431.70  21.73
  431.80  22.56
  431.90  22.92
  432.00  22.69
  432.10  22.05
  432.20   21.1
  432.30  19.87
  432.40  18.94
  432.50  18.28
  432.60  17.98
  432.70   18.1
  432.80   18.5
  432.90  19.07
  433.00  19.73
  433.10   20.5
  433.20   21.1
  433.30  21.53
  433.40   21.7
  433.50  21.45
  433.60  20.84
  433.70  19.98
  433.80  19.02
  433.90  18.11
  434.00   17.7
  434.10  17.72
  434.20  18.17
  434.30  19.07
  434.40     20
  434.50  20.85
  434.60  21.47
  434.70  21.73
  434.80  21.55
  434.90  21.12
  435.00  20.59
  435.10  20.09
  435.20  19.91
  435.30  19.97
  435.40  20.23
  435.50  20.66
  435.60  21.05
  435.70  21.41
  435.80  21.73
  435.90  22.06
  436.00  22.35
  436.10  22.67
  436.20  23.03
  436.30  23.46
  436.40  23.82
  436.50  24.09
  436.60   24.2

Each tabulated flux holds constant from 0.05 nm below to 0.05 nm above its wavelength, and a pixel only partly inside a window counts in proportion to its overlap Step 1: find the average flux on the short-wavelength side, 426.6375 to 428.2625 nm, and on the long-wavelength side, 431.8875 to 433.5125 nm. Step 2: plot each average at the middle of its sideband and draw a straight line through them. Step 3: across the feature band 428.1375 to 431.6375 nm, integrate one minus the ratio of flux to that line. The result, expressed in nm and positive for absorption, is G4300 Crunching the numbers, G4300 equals 0.61 nm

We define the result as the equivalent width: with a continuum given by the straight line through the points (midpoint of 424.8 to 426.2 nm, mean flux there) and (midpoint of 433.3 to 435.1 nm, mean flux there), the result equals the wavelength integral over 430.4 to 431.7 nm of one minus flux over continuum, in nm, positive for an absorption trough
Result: 0.31 nm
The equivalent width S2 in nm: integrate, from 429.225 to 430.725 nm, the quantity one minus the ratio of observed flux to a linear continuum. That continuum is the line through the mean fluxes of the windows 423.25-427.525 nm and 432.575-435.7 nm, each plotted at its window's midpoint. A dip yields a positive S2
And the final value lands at 0.42 nm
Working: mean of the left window 19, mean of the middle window 14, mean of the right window 20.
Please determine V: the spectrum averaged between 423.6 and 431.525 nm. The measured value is 17.4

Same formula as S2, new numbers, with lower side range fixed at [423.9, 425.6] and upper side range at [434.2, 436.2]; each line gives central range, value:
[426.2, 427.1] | 0.057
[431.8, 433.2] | 0.034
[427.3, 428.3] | 0.101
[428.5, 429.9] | 0.230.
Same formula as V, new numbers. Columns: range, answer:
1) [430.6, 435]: 19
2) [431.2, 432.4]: 20.2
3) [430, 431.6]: 14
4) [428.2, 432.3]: 16.6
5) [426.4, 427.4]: 18.1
